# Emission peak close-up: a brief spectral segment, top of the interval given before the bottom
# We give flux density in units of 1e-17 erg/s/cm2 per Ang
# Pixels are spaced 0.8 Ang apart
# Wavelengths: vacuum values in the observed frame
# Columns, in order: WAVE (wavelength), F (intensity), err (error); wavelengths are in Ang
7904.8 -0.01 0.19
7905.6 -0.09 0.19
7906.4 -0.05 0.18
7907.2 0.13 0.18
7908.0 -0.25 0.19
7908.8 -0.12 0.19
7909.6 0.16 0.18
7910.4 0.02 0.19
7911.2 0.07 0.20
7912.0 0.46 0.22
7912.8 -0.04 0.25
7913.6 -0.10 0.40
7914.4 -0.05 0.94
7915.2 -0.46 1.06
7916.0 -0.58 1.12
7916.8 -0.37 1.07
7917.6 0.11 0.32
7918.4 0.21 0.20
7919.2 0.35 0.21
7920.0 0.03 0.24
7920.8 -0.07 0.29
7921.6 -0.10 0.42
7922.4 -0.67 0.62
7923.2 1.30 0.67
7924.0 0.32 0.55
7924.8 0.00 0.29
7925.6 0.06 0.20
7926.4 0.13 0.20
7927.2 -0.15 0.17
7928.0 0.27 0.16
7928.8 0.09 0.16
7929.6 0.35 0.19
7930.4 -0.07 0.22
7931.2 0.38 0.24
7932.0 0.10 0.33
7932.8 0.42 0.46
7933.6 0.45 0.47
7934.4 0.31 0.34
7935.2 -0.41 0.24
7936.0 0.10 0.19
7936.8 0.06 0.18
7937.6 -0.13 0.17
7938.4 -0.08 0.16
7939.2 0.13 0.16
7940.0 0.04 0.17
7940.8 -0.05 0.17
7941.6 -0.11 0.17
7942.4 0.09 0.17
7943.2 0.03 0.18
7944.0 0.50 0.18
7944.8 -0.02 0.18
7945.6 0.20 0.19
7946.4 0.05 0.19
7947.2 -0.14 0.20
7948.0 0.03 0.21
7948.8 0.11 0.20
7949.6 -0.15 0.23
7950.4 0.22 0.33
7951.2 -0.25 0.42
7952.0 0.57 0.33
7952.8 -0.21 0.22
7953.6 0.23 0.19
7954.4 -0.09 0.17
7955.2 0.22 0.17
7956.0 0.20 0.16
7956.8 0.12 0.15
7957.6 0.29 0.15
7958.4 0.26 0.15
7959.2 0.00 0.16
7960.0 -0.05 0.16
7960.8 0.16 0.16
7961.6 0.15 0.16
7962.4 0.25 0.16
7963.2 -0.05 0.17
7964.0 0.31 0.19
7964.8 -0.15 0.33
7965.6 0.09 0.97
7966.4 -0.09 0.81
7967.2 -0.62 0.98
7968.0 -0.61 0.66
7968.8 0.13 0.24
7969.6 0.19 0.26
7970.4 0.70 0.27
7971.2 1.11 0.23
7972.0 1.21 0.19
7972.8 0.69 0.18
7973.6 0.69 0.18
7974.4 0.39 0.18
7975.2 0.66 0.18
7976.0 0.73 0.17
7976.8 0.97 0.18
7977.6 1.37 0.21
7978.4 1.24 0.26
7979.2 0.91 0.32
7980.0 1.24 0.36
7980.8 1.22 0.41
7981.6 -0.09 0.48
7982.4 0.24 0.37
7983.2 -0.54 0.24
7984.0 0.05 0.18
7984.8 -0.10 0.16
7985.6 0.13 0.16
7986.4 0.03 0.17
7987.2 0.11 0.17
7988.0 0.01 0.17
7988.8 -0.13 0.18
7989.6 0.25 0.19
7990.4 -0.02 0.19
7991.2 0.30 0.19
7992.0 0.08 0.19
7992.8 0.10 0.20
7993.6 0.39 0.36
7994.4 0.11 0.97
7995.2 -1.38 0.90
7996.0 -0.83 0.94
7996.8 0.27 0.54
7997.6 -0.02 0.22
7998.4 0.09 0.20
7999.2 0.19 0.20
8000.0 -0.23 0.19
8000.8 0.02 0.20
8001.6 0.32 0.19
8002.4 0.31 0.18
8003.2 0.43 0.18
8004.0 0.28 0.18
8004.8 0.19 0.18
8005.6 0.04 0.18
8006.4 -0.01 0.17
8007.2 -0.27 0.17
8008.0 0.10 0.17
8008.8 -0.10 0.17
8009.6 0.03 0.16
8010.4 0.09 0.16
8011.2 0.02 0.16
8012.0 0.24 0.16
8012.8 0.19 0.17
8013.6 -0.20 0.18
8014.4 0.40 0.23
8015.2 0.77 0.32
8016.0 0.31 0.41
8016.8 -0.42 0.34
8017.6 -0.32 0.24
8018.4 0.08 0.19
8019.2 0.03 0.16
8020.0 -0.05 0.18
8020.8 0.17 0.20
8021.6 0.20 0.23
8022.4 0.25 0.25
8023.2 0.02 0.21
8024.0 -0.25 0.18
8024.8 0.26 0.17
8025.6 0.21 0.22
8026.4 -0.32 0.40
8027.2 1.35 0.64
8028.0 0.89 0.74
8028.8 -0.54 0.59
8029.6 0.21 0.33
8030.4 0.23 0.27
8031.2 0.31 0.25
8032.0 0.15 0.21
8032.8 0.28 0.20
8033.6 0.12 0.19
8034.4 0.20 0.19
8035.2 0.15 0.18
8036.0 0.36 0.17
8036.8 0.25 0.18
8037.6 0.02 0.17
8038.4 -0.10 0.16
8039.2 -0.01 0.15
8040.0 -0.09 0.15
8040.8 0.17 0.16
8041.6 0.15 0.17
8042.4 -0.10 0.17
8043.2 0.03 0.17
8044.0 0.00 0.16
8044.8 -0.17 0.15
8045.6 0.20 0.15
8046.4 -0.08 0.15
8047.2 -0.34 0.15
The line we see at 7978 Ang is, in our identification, [O II] 3727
